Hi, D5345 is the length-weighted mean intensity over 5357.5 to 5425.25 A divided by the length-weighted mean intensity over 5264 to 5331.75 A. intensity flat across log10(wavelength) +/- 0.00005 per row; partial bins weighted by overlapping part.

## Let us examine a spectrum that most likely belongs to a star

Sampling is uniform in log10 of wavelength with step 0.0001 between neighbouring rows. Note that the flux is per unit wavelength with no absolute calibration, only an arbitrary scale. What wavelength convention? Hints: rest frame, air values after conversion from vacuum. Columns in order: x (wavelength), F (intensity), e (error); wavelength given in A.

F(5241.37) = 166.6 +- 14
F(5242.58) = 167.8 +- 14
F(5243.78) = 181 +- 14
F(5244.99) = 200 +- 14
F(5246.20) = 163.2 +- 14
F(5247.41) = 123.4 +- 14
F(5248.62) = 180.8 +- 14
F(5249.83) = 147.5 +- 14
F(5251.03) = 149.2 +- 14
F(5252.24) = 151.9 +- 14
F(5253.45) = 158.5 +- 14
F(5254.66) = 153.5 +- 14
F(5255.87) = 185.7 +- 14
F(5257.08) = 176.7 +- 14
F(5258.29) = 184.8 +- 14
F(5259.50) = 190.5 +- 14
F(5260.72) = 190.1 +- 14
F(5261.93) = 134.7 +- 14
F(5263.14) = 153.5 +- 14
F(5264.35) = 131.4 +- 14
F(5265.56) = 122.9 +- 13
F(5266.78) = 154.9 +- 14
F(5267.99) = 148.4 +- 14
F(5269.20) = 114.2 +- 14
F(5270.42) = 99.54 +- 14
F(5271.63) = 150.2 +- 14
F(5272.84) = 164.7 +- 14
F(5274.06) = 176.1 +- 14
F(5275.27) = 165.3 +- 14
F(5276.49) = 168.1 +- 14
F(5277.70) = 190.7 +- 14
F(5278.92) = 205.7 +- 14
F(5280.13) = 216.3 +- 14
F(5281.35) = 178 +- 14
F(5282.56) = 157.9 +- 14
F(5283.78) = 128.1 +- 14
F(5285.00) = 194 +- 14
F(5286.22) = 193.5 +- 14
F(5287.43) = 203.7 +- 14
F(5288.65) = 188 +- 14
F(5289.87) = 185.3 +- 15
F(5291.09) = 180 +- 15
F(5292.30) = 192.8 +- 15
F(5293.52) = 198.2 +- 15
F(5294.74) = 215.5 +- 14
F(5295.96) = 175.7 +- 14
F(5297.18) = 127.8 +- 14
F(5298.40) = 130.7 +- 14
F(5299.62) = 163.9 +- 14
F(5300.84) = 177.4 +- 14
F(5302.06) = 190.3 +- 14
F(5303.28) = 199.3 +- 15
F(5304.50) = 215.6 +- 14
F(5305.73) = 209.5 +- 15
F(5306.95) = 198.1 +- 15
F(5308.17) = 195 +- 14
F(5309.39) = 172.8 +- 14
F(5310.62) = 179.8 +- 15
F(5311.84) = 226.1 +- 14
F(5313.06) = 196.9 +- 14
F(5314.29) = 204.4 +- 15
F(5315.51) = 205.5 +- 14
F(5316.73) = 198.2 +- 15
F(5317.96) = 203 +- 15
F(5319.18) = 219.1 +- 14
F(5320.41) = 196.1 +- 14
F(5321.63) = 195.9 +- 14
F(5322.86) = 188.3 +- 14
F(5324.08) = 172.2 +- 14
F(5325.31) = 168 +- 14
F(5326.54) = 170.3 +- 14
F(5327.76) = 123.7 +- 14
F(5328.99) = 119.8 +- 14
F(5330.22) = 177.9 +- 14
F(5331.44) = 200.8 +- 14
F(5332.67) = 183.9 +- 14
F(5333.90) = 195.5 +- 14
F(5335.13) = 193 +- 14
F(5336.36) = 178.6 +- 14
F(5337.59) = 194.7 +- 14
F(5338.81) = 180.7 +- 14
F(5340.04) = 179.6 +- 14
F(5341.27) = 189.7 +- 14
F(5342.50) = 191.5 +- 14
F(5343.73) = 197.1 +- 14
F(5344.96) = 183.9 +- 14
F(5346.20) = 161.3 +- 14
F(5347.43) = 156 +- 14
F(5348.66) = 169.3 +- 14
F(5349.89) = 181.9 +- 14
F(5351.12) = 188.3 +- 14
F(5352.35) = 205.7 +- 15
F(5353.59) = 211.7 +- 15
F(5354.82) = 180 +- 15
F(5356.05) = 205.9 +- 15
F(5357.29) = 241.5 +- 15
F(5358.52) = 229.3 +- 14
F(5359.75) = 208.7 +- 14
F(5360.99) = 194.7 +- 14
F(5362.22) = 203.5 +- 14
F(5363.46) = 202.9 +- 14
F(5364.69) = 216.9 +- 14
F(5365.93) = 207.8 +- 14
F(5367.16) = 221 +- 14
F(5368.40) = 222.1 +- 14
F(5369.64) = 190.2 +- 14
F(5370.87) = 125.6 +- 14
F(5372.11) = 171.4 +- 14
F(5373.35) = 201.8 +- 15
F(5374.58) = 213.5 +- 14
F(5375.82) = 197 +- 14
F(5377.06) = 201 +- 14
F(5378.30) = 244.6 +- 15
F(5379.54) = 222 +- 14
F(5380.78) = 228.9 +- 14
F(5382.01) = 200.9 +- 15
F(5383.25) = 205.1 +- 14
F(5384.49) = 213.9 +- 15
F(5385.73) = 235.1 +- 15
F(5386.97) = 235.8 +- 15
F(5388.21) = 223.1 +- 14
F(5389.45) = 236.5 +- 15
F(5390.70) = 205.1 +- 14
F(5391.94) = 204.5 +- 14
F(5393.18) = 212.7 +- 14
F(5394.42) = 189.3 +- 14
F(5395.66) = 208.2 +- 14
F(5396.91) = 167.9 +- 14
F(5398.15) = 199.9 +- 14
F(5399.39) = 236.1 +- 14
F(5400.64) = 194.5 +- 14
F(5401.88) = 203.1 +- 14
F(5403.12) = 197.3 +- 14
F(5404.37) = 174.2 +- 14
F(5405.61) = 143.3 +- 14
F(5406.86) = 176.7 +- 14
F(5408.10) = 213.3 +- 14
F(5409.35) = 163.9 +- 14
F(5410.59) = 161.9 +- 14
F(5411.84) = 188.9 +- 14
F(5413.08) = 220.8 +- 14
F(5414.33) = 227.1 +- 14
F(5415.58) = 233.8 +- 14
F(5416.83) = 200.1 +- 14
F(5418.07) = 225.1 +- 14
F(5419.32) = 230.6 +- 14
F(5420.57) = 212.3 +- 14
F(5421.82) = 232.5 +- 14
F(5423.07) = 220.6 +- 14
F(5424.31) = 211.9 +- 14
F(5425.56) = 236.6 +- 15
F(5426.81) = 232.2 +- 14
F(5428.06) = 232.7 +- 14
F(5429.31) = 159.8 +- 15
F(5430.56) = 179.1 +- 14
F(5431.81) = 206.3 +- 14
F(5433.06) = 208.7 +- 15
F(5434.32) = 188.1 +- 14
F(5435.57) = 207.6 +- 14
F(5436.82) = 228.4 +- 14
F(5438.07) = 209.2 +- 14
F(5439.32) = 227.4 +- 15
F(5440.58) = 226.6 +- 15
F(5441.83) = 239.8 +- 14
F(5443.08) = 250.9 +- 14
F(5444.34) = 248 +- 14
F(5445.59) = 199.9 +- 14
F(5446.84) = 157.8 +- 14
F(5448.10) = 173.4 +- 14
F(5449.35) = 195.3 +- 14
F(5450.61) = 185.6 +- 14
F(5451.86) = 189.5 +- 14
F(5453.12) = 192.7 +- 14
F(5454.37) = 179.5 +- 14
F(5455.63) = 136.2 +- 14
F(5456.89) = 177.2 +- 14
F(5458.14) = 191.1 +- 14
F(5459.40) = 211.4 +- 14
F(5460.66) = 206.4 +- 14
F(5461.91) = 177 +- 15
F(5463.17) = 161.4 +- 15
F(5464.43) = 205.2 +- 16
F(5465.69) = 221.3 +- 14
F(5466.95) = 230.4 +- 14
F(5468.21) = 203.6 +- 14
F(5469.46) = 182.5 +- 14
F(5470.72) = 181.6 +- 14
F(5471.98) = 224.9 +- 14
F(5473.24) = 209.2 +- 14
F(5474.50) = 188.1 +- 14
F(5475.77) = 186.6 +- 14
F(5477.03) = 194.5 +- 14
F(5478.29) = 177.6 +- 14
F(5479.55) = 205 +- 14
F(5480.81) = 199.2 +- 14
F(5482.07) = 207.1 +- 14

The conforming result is 1.2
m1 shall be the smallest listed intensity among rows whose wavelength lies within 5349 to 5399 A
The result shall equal 125.6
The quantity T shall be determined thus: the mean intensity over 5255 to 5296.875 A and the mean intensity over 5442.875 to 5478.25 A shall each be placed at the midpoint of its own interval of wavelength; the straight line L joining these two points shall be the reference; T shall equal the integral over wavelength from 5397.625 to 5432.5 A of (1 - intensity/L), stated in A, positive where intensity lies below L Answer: -2.9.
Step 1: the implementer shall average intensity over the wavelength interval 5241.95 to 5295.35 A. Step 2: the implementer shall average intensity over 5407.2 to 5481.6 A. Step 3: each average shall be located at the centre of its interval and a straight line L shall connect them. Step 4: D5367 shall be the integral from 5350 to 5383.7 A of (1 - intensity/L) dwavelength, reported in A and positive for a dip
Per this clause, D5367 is -3.10 A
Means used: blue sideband 169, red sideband 203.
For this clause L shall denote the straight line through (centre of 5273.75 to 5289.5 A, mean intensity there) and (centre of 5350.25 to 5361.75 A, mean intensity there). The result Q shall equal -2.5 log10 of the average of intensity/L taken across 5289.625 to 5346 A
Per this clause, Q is 0.05 mag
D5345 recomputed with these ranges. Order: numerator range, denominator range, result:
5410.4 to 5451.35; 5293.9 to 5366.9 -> 1.12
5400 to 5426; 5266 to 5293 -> 1.19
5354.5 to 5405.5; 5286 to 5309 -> 1.11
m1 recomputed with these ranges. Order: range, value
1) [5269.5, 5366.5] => 99.54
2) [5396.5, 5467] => 136.2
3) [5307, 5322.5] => 172.8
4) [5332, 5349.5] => 156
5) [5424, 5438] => 159.8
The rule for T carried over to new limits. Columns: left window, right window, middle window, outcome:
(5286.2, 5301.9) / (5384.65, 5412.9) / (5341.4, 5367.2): -0.9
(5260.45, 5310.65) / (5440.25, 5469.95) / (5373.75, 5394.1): -3.3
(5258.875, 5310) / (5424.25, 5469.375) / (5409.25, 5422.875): -1.0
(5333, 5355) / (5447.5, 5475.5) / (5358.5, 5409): -4.3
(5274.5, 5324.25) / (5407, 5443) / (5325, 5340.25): 1.6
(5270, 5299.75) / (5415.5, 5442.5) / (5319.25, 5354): 1.5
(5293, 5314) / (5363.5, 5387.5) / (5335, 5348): 1.0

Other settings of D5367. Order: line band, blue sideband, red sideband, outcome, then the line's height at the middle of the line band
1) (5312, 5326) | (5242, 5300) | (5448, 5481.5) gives -1.84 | 173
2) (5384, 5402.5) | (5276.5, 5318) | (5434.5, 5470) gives -1.46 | 196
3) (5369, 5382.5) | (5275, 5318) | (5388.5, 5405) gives -0.03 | 199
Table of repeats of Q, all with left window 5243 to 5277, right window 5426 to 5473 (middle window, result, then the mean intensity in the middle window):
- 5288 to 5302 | -0.068 mag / 177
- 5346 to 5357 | -0.049 mag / 187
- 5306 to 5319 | -0.172 mag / 199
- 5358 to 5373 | -0.100 mag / 199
